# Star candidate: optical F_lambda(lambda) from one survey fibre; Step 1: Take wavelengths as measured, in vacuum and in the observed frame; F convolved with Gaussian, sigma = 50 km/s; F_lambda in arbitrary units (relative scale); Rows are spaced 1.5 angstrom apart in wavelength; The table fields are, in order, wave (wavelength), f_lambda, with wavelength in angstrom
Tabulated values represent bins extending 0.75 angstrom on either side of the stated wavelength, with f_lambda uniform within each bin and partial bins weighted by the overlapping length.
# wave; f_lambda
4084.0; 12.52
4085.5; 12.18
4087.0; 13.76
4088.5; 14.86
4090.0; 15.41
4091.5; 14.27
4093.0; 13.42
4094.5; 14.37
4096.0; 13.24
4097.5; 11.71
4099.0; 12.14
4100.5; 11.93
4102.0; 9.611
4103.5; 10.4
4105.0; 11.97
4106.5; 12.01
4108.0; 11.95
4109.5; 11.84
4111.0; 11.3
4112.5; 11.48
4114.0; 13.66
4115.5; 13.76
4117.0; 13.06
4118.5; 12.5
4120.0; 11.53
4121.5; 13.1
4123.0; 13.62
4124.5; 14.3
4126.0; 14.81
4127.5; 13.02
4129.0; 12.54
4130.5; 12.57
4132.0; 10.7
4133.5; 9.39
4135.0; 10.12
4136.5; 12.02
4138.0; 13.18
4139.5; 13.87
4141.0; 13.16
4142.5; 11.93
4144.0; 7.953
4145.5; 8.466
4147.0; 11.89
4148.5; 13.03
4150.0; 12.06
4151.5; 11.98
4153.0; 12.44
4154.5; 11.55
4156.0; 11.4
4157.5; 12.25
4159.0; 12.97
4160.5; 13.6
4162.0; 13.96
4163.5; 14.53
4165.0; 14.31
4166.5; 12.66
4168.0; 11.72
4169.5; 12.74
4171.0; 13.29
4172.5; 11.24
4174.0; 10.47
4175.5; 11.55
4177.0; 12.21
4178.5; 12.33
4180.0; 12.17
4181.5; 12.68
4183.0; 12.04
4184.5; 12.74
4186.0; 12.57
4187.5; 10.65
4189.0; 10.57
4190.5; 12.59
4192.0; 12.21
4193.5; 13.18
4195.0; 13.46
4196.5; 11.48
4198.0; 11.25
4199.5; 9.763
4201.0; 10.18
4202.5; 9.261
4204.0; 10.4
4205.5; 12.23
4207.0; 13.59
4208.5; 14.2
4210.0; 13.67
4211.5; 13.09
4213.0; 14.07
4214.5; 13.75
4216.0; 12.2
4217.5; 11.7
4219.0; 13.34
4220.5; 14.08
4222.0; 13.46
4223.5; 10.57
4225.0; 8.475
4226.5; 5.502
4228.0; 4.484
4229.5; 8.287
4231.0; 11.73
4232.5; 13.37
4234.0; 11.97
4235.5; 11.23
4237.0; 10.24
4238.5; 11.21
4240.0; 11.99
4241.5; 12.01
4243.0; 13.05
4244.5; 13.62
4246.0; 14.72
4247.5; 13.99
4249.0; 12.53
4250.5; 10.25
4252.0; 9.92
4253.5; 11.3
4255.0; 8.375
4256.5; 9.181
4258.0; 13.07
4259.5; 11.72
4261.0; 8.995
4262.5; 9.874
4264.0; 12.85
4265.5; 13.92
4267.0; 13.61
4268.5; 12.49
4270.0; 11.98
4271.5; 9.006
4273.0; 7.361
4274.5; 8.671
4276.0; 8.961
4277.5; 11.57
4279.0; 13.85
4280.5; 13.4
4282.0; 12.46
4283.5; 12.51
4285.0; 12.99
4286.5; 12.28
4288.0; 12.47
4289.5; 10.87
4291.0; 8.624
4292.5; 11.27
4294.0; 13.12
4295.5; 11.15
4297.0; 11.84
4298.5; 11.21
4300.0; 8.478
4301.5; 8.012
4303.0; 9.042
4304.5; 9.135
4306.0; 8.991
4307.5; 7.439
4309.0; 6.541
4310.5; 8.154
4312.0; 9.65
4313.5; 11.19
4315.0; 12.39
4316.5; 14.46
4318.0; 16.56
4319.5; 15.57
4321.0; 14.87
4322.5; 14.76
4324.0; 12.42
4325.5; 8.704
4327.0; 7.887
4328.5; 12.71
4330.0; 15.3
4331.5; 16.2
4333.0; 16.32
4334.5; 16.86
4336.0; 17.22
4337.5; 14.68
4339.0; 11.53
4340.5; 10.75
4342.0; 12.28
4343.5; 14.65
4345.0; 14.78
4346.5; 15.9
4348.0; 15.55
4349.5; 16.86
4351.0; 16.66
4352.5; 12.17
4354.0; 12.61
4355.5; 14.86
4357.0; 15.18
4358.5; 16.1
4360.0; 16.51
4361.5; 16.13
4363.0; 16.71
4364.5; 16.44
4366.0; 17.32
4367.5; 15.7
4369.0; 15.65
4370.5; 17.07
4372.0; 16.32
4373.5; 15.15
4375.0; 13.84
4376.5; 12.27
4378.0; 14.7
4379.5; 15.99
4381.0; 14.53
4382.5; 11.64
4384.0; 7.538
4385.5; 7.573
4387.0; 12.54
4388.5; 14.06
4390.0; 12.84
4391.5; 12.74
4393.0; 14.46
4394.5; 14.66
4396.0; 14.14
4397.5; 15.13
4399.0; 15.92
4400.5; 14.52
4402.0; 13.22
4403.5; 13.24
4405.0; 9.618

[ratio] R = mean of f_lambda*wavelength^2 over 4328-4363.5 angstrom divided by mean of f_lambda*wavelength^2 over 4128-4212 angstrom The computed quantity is 1.3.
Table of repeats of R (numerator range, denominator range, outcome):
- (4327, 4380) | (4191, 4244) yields 1.38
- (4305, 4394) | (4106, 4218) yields 1.22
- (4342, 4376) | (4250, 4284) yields 1.45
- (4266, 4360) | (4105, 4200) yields 1.09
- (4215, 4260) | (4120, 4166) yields 0.95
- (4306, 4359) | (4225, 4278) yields 1.27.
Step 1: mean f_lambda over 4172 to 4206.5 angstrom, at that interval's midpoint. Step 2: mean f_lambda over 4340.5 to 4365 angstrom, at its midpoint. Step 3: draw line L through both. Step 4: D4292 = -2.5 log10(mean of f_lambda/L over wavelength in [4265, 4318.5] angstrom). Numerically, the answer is 0.25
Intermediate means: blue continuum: 11.6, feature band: 11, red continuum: 15.1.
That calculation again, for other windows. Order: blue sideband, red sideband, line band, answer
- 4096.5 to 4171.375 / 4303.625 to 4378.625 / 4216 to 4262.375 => 0.17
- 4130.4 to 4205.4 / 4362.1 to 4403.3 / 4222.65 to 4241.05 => 0.25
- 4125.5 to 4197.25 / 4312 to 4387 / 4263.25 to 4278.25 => 0.21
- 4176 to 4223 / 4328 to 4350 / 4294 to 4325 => 0.27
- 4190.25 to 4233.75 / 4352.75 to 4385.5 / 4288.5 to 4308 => 0.31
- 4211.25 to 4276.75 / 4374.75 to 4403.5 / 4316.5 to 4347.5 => -0.13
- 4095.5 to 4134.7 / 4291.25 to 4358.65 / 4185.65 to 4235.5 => 0.08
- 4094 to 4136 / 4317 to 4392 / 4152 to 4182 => 0.01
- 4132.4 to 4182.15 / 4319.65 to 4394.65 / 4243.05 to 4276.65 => 0.17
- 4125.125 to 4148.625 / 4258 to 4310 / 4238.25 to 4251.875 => -0.13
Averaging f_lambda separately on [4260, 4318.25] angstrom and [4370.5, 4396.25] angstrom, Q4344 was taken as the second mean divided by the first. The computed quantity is 1.2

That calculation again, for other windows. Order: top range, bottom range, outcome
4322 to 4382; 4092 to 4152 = 1.21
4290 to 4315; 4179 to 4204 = 0.83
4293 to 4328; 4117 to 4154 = 0.90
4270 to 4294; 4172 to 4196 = 0.93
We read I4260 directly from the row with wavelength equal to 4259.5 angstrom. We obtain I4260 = 11.72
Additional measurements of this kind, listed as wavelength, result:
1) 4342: 12.28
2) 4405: 9.618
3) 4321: 14.87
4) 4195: 13.46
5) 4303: 9.042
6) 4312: 9.65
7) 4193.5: 13.18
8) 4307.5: 7.439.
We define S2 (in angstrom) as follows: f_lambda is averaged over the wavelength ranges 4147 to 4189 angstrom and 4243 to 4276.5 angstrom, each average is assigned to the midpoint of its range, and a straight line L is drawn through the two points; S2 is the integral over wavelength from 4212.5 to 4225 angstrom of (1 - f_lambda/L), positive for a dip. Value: -0.90 angstrom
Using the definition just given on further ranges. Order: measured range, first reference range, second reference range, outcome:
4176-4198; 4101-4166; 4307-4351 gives 0.6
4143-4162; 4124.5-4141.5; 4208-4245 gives 0.8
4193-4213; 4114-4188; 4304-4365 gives 1.0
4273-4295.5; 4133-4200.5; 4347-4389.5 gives 3.4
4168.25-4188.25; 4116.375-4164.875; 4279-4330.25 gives 0.1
